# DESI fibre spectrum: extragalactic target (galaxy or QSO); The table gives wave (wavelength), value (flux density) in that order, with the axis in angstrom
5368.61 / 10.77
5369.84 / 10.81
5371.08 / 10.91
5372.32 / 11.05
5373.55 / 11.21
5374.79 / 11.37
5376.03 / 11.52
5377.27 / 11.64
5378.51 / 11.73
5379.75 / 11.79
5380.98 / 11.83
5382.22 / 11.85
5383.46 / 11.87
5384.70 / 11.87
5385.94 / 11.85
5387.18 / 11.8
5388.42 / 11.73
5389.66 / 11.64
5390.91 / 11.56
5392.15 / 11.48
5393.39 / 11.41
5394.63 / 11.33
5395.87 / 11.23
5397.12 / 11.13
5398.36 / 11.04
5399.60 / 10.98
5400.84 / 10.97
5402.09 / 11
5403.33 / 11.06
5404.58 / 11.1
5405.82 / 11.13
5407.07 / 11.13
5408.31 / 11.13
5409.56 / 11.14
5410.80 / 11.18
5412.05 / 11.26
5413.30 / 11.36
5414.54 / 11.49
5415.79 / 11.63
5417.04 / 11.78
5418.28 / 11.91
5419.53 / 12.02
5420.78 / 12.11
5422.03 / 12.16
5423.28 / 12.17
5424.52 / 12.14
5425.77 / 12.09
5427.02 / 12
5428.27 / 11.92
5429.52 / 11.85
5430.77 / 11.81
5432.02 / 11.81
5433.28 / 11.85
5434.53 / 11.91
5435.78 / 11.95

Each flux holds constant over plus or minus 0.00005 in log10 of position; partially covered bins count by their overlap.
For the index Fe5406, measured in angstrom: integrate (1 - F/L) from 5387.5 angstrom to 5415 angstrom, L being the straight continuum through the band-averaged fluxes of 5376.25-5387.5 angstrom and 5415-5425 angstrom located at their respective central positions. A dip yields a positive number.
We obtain 1.5 angstrom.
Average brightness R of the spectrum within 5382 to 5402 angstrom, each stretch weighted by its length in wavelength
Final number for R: 11.5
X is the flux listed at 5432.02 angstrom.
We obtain 11.81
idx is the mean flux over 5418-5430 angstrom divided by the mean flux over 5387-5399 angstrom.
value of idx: 1.05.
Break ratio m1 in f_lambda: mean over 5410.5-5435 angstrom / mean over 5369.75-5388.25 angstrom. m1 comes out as 1.02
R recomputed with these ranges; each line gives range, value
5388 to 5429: 11.5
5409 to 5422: 11.6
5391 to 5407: 11.2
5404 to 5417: 11.3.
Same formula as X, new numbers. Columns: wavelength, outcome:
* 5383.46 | 11.87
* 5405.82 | 11.13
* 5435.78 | 11.95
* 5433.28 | 11.85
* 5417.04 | 11.78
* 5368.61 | 10.77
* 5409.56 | 11.14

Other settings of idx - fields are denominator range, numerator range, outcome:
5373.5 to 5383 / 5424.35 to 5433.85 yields 1.02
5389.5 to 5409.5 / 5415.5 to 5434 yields 1.07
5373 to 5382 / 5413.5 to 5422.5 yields 1.02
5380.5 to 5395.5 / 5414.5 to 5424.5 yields 1.02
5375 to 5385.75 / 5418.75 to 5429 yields 1.03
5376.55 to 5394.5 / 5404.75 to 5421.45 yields 0.98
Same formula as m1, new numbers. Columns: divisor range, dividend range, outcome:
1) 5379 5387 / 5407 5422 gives 0.98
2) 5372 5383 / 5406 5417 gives 0.98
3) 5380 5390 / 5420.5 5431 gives 1.02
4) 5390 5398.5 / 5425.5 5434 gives 1.05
